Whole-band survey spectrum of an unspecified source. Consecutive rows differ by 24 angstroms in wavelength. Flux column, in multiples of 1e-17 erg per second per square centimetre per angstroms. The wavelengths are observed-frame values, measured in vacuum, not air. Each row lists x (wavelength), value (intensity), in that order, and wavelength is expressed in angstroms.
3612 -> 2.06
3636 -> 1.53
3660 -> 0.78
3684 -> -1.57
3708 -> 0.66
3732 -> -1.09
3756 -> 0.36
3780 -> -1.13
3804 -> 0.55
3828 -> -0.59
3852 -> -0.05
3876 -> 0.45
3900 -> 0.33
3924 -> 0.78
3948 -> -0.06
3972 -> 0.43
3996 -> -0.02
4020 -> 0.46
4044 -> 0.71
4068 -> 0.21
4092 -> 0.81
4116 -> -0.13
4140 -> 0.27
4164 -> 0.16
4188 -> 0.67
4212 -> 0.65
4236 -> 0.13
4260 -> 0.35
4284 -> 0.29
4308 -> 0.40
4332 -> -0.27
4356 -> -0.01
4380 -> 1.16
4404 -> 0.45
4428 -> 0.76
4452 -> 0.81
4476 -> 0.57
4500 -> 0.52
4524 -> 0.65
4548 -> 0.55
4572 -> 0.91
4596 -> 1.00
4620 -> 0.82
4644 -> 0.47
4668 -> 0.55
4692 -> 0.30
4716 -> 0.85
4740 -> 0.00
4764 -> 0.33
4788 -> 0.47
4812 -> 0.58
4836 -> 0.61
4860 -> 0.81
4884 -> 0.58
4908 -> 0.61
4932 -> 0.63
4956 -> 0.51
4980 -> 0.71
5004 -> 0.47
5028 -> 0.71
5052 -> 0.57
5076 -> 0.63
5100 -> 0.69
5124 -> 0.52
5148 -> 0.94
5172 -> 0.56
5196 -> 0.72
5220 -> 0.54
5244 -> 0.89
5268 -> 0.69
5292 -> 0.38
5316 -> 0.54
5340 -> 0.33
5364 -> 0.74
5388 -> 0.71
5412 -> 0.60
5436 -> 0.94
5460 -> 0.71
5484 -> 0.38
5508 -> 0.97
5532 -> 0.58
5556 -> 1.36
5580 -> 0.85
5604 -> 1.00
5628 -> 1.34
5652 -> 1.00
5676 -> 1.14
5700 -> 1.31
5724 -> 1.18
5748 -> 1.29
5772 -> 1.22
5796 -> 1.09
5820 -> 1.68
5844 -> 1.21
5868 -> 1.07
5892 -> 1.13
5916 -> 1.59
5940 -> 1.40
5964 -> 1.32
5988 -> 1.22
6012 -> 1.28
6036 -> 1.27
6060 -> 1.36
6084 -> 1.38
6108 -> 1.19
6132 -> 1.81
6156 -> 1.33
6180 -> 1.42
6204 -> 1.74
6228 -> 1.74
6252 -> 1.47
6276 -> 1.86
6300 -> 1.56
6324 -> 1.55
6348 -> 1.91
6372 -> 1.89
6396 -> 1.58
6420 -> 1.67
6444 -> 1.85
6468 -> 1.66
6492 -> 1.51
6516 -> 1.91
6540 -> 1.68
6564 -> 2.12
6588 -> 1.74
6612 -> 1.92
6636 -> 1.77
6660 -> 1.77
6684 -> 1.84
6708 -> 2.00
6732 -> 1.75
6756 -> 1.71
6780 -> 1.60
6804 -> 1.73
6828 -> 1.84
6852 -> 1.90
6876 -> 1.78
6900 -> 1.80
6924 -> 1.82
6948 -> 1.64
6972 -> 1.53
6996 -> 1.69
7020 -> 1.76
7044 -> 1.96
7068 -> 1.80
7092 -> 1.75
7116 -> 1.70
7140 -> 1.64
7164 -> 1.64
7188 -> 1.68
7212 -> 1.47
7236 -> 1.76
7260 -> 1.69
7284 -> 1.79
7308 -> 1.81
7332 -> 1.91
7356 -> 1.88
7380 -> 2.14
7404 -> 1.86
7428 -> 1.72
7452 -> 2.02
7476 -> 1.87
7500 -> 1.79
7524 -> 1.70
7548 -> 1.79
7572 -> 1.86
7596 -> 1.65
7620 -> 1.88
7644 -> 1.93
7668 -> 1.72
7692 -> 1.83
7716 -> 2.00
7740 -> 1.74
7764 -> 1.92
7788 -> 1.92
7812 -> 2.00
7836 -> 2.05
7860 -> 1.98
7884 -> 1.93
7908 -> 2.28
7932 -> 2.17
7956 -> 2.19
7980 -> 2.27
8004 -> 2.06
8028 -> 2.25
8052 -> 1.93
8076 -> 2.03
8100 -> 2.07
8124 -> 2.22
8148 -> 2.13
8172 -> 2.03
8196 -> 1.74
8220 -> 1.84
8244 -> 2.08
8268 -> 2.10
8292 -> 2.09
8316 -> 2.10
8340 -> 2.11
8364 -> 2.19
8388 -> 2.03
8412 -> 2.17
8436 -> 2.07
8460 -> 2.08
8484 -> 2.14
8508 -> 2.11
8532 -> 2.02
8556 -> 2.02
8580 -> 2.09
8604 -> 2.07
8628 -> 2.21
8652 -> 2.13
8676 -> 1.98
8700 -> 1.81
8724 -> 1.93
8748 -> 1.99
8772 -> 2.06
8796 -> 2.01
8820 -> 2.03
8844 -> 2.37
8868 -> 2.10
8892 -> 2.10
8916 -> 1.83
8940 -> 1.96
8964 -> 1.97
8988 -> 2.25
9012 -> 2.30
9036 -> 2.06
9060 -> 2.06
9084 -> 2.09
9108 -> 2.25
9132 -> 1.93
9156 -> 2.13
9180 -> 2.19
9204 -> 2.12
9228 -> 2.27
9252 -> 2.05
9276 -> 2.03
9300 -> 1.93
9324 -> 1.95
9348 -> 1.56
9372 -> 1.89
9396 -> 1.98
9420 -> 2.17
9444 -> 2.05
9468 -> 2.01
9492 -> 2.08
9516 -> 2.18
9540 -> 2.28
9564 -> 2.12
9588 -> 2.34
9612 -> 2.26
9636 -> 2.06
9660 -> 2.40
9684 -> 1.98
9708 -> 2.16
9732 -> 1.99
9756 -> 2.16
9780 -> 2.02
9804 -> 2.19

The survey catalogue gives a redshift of 0.392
